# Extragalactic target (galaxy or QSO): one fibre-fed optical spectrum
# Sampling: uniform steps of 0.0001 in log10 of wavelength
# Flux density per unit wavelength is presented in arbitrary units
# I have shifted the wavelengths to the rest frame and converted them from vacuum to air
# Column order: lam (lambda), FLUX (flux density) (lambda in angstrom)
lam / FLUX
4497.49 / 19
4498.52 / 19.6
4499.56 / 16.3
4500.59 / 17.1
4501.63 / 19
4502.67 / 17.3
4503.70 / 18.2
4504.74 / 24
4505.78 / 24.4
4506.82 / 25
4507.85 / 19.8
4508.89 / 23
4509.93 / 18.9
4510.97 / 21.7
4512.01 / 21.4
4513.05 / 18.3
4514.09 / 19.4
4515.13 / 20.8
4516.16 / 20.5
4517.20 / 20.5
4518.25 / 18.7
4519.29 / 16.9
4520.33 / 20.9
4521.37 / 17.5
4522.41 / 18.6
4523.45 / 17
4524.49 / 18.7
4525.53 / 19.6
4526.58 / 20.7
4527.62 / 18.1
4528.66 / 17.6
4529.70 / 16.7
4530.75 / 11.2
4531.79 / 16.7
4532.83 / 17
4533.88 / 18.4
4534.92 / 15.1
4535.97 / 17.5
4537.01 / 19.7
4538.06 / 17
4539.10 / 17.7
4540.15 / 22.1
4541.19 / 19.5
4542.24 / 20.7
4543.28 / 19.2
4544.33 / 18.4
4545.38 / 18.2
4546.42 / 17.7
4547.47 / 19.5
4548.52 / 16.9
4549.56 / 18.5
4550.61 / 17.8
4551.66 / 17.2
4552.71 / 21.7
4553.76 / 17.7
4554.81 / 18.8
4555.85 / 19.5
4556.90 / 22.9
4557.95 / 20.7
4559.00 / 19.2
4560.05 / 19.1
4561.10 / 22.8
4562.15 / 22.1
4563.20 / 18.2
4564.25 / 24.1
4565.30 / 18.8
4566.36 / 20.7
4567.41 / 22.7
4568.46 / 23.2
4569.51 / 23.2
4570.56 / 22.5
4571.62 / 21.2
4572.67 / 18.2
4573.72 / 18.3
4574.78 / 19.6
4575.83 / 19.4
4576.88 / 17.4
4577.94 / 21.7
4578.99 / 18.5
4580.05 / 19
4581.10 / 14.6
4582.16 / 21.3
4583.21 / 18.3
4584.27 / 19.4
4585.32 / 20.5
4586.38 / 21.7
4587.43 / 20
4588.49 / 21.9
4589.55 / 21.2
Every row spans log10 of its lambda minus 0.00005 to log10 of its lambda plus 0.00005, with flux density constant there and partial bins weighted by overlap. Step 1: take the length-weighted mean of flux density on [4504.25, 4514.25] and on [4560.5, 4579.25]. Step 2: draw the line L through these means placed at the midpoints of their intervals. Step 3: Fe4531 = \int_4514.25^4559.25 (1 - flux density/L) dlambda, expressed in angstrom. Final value 5.6 angstrom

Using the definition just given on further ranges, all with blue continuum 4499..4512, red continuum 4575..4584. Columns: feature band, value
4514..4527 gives 0.6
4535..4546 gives 0.5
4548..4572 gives -1.5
